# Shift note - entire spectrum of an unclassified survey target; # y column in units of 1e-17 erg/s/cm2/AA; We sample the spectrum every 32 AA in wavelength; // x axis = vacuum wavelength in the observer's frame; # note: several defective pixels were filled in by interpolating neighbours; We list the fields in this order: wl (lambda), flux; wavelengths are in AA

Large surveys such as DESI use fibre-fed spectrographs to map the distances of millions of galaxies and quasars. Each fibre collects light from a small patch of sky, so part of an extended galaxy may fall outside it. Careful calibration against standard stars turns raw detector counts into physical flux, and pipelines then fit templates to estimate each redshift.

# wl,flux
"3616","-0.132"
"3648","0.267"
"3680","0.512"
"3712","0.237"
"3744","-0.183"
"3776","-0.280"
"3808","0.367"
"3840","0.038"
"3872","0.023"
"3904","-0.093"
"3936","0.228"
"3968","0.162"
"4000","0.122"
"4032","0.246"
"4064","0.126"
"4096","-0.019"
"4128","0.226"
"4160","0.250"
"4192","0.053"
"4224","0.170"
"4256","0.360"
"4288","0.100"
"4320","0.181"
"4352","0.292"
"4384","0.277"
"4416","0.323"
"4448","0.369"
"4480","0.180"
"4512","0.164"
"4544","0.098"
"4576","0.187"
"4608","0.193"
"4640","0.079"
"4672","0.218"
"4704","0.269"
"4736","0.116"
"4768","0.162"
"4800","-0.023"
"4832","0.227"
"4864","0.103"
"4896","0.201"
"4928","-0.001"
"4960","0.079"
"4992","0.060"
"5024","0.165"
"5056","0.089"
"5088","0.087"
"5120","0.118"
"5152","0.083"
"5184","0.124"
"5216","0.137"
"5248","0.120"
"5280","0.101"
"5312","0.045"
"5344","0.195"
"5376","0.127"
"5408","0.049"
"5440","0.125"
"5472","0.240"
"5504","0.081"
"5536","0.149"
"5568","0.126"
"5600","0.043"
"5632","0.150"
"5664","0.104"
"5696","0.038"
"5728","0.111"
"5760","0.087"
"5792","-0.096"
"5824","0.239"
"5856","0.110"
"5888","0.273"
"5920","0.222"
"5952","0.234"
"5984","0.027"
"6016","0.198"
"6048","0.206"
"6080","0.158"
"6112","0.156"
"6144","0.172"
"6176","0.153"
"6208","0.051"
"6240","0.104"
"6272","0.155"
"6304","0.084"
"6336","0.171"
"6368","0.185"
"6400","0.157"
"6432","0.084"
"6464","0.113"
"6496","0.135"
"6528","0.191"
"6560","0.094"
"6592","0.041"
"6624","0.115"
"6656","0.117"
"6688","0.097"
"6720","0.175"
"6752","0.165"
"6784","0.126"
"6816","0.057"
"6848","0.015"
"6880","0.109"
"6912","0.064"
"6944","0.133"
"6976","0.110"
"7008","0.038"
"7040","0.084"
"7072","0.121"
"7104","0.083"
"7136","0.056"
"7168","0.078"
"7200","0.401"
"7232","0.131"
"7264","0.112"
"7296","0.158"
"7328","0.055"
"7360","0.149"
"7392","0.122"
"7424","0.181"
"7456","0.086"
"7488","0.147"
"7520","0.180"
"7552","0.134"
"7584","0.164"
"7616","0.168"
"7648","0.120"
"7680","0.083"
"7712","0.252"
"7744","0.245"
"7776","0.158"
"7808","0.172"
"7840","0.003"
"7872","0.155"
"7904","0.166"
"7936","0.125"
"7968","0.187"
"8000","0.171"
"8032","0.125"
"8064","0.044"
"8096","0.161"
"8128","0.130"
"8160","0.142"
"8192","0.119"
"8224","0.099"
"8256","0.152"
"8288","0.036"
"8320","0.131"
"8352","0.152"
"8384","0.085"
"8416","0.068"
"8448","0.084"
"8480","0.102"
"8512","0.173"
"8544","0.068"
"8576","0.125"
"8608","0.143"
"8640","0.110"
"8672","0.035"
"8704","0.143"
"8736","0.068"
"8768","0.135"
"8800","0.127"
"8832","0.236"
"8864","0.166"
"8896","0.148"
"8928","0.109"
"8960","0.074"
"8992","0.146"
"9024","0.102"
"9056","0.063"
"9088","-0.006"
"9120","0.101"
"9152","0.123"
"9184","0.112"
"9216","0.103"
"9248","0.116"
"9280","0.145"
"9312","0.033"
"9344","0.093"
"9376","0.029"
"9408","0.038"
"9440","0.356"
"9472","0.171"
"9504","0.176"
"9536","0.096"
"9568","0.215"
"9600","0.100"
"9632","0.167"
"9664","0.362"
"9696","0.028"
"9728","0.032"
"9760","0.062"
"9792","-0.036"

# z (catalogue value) 0.929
